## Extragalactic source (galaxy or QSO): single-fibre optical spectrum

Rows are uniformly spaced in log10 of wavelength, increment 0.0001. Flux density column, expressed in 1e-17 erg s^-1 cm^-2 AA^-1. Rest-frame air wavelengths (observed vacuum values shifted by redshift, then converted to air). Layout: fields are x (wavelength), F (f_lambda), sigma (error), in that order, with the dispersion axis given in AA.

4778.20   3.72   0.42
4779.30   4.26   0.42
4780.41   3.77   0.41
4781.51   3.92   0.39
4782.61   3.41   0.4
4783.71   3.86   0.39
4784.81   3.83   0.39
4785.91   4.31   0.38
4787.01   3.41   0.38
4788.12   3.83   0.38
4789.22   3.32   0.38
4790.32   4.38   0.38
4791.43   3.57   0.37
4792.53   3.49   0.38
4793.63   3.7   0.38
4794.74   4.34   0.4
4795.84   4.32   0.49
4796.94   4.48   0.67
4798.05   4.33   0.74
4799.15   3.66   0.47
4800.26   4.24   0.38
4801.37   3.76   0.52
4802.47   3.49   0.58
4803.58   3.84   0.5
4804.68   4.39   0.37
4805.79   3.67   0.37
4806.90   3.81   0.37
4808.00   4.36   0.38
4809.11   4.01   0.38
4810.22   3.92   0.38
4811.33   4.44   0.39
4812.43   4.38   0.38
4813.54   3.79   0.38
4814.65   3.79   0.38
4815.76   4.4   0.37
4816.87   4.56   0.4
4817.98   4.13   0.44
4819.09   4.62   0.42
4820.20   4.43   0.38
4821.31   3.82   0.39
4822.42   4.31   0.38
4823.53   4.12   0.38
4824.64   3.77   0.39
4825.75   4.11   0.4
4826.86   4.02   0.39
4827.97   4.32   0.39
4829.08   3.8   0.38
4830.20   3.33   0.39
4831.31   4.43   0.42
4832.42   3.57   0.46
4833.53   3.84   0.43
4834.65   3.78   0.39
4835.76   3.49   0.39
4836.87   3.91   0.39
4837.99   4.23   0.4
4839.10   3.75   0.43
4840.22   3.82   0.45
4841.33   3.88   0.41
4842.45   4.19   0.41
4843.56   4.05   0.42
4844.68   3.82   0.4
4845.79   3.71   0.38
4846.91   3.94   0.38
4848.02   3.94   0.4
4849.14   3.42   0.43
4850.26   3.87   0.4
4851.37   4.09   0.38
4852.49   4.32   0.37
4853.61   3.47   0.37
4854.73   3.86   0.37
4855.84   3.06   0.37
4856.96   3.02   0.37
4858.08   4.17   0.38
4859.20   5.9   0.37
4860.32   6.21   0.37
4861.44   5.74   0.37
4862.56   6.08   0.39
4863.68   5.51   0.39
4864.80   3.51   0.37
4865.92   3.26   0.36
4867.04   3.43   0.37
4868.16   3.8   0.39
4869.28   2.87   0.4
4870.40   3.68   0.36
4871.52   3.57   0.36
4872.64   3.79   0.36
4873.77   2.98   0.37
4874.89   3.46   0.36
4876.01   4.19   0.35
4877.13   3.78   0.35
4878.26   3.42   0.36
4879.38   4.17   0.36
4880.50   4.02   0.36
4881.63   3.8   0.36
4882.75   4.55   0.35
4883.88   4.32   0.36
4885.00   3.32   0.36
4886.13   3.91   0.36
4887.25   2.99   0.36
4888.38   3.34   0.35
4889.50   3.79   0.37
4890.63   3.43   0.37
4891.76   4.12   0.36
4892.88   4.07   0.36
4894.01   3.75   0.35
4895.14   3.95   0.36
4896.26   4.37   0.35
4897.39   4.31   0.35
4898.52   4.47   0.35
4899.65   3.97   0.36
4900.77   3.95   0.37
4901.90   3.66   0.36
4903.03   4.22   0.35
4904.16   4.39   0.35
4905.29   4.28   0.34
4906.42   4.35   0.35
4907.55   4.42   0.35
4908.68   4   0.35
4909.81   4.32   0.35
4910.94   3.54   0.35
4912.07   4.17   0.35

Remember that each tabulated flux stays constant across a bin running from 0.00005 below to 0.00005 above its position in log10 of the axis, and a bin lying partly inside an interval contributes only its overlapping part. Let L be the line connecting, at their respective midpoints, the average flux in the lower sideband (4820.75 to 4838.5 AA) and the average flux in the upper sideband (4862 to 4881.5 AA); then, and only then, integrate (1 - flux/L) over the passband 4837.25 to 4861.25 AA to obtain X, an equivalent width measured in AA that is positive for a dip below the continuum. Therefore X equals -1.0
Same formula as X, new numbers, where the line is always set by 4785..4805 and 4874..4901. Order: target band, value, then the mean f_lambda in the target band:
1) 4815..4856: -0.5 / 3.96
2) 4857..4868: -2.4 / 4.74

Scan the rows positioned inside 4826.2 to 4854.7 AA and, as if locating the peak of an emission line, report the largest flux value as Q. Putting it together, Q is 4.43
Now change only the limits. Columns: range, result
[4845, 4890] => 6.21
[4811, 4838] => 4.62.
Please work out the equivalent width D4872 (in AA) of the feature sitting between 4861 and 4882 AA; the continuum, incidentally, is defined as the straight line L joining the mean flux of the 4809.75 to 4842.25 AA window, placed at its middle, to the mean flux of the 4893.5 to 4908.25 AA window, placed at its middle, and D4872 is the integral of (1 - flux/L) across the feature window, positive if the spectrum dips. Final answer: 0.9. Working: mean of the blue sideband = 4.03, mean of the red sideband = 4.16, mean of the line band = 3.94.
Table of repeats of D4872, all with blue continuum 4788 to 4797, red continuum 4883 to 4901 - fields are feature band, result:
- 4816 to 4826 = -0.79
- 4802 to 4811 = -0.09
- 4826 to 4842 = 0.12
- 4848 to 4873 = -1.41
